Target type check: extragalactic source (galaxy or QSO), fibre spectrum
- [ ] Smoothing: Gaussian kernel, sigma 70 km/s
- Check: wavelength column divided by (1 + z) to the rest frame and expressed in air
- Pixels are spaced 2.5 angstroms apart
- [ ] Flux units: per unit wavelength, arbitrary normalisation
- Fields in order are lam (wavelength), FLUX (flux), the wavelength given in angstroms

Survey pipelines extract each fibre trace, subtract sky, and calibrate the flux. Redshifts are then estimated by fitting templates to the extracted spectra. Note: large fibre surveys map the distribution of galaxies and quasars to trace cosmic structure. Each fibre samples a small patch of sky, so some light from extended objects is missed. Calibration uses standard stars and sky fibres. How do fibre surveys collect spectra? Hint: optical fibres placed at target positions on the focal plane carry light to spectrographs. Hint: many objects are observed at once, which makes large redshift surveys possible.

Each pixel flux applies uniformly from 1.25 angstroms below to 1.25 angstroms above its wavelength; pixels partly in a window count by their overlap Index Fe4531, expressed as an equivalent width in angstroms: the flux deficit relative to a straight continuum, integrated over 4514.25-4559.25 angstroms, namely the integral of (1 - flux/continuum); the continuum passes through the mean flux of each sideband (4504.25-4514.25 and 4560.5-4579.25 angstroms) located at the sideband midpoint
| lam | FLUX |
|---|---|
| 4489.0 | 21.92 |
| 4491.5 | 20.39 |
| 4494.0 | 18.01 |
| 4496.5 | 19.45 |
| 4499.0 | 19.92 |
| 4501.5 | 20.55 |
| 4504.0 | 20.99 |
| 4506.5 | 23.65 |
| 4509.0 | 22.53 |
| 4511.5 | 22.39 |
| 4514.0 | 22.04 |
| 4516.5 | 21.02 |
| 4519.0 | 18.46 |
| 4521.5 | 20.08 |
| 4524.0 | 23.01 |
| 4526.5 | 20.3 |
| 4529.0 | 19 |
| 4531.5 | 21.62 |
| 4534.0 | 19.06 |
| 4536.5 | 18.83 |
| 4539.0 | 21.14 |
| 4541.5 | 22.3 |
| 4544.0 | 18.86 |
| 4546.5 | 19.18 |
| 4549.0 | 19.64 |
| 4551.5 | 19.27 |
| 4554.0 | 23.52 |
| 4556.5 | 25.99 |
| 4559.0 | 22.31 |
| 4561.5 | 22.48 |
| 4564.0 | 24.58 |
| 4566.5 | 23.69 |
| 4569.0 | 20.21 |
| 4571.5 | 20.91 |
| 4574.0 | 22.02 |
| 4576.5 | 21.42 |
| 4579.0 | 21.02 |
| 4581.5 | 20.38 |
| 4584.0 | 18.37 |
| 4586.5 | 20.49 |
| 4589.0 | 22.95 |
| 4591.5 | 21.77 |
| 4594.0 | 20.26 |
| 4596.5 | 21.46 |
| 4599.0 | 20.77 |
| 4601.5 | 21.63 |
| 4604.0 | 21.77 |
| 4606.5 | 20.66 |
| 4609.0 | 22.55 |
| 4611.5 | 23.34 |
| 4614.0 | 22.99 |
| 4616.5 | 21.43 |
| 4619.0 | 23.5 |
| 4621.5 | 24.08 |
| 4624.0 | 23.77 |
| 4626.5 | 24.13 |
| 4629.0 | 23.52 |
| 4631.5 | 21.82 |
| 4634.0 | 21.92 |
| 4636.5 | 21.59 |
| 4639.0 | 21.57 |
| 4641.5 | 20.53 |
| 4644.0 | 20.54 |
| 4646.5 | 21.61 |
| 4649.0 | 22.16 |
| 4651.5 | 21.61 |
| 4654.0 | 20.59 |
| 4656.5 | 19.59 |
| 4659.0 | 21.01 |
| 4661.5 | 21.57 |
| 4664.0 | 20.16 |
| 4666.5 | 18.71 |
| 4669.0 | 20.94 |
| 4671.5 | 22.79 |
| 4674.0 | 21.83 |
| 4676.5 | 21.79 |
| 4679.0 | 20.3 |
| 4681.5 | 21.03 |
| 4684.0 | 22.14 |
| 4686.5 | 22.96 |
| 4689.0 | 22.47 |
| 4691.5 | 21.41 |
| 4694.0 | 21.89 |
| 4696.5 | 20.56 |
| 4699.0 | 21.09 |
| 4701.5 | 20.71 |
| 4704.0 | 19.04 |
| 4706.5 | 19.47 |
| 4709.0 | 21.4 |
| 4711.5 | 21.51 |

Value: 3.2 angstroms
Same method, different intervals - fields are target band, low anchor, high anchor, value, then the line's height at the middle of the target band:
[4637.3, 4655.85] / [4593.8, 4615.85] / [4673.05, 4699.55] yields 0.4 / 21.7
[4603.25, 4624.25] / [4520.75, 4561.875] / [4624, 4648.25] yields -0.8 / 21.8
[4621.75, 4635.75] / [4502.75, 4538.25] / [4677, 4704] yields -1.2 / 21.2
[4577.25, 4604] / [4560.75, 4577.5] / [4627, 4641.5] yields 1.4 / 22.1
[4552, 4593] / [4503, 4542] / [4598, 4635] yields -0.3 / 21.8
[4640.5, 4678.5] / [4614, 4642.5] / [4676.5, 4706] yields 1.5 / 21.9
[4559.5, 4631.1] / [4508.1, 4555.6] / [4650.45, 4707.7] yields -4.1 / 20.8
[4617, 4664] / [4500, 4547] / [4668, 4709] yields -1.7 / 21.1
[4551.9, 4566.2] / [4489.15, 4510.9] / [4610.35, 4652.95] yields -1.3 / 21.5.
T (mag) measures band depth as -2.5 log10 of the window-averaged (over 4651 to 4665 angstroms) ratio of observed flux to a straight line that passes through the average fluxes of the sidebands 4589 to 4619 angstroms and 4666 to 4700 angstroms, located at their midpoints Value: 0.04 mag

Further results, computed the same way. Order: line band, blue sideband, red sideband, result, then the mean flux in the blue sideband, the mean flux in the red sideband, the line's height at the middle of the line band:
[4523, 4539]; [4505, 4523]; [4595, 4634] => 0.07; 21.5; 22.5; 21.6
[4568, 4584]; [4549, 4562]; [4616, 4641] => 0.09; 22.4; 22.7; 22.5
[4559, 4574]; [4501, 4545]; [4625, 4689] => -0.06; 20.9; 21.5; 21.1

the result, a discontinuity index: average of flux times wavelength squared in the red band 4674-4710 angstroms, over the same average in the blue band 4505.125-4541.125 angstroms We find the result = 1.09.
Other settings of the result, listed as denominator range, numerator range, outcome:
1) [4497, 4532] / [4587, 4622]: 1.09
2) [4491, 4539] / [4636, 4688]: 1.10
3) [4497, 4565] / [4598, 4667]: 1.08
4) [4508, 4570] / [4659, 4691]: 1.07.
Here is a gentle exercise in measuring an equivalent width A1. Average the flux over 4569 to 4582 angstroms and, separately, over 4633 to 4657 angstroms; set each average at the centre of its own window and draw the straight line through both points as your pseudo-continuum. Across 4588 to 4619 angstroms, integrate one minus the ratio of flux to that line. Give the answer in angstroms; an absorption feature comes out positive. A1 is -1.0 angstroms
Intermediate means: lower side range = 21.1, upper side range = 21.2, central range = 21.9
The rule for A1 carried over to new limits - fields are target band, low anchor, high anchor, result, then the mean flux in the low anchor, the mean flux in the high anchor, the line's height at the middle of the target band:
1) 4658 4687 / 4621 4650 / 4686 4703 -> 0.71 angstroms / 22.2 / 21.5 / 21.8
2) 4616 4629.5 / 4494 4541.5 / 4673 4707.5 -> -1.60 angstroms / 20.7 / 21.2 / 21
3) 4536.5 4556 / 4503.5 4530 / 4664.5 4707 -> 0.53 angstroms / 21.3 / 21.1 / 21.2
